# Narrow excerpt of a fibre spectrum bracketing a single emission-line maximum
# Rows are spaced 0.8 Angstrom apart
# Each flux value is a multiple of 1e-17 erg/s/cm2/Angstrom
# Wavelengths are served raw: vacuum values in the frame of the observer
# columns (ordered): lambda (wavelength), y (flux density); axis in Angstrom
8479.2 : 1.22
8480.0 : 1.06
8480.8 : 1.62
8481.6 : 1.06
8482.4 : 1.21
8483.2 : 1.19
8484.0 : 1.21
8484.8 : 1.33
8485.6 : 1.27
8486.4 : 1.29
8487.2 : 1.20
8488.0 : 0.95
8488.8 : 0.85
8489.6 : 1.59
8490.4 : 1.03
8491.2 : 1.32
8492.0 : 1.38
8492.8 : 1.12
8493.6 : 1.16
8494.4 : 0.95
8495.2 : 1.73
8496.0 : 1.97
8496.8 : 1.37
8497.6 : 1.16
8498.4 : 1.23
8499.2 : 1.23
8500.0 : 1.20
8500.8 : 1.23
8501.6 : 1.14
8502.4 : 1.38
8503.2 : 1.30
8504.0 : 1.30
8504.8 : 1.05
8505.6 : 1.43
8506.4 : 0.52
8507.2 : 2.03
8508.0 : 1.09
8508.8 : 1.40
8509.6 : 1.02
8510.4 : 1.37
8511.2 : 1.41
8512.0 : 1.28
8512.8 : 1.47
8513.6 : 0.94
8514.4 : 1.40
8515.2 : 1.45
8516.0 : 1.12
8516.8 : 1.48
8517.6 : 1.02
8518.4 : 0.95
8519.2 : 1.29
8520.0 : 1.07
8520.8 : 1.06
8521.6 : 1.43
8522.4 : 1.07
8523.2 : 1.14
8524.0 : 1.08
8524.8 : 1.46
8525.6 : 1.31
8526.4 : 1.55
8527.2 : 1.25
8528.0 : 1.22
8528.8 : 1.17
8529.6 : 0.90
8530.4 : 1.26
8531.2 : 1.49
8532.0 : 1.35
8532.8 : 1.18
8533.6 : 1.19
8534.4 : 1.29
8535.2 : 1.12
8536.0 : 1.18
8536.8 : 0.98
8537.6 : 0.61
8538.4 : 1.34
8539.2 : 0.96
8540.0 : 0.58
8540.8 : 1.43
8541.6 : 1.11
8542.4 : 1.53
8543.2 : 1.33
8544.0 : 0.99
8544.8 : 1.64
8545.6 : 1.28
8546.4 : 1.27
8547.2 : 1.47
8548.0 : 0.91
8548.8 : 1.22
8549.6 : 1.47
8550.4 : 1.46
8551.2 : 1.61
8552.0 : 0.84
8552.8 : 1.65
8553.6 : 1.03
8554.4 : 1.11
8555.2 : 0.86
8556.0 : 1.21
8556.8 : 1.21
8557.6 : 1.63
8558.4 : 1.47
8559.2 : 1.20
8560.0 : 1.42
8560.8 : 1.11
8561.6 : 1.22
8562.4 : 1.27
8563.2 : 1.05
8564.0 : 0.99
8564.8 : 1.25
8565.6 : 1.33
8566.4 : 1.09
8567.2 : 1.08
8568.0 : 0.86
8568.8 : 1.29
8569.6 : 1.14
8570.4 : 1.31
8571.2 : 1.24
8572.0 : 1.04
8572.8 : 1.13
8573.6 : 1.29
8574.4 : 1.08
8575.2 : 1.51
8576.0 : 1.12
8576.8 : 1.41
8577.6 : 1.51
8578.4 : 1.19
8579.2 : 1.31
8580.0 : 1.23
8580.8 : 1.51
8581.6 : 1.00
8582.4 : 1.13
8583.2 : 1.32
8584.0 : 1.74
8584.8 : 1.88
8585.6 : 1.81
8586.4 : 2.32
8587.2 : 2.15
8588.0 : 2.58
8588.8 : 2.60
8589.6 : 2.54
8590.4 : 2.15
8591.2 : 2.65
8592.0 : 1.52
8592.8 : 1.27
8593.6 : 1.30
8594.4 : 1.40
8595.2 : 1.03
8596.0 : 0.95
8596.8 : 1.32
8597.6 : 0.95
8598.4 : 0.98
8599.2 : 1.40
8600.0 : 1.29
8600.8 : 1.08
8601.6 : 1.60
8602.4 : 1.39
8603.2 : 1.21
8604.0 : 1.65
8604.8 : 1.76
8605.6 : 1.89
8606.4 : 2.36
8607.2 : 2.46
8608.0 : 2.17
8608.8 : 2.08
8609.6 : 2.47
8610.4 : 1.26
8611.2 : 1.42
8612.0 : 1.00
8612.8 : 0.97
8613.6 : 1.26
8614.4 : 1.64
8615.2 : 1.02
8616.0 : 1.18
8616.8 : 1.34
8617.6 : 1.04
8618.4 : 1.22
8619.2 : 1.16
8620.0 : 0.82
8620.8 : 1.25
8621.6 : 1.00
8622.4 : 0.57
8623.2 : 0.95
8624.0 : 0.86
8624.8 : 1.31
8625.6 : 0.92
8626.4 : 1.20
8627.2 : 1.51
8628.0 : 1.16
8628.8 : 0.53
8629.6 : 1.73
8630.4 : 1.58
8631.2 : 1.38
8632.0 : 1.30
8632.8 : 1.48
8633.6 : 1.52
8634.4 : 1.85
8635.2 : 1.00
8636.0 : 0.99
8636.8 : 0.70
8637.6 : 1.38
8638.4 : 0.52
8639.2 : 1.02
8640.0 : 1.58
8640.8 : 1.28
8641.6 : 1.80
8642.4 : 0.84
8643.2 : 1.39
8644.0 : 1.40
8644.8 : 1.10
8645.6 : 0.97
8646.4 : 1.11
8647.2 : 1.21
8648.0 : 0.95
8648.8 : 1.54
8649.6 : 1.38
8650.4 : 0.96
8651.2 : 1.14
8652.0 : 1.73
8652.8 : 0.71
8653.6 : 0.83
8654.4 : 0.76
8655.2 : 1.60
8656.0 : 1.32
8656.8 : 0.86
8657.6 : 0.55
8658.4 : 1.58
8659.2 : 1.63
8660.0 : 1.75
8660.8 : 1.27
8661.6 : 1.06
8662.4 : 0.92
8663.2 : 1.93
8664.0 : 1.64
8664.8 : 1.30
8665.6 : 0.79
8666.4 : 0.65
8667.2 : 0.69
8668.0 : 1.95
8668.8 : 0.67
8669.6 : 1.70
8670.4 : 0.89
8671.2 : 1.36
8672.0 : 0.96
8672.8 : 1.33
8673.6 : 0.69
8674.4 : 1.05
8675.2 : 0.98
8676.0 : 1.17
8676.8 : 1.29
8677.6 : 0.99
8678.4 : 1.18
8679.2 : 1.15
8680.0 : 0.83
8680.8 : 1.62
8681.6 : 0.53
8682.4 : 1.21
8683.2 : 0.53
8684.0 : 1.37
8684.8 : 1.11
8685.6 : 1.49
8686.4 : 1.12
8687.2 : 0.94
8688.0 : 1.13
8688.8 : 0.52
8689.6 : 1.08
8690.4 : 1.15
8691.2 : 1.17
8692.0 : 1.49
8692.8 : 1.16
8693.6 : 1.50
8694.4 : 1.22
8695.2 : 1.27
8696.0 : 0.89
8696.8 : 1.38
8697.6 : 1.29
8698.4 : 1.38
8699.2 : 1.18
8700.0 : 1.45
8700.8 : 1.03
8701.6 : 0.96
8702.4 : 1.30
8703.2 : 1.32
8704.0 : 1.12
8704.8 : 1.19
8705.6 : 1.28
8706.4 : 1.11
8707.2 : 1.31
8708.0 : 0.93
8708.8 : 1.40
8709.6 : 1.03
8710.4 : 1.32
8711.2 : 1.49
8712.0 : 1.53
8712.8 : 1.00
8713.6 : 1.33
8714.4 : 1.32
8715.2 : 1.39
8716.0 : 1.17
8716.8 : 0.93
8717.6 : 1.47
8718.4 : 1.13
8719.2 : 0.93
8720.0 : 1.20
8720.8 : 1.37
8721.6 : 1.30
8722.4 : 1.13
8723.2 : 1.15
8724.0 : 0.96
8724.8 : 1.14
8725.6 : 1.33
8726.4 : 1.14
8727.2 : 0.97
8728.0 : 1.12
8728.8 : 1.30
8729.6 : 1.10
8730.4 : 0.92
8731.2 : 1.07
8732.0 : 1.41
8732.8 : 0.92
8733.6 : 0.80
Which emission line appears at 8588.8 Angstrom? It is [S II]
